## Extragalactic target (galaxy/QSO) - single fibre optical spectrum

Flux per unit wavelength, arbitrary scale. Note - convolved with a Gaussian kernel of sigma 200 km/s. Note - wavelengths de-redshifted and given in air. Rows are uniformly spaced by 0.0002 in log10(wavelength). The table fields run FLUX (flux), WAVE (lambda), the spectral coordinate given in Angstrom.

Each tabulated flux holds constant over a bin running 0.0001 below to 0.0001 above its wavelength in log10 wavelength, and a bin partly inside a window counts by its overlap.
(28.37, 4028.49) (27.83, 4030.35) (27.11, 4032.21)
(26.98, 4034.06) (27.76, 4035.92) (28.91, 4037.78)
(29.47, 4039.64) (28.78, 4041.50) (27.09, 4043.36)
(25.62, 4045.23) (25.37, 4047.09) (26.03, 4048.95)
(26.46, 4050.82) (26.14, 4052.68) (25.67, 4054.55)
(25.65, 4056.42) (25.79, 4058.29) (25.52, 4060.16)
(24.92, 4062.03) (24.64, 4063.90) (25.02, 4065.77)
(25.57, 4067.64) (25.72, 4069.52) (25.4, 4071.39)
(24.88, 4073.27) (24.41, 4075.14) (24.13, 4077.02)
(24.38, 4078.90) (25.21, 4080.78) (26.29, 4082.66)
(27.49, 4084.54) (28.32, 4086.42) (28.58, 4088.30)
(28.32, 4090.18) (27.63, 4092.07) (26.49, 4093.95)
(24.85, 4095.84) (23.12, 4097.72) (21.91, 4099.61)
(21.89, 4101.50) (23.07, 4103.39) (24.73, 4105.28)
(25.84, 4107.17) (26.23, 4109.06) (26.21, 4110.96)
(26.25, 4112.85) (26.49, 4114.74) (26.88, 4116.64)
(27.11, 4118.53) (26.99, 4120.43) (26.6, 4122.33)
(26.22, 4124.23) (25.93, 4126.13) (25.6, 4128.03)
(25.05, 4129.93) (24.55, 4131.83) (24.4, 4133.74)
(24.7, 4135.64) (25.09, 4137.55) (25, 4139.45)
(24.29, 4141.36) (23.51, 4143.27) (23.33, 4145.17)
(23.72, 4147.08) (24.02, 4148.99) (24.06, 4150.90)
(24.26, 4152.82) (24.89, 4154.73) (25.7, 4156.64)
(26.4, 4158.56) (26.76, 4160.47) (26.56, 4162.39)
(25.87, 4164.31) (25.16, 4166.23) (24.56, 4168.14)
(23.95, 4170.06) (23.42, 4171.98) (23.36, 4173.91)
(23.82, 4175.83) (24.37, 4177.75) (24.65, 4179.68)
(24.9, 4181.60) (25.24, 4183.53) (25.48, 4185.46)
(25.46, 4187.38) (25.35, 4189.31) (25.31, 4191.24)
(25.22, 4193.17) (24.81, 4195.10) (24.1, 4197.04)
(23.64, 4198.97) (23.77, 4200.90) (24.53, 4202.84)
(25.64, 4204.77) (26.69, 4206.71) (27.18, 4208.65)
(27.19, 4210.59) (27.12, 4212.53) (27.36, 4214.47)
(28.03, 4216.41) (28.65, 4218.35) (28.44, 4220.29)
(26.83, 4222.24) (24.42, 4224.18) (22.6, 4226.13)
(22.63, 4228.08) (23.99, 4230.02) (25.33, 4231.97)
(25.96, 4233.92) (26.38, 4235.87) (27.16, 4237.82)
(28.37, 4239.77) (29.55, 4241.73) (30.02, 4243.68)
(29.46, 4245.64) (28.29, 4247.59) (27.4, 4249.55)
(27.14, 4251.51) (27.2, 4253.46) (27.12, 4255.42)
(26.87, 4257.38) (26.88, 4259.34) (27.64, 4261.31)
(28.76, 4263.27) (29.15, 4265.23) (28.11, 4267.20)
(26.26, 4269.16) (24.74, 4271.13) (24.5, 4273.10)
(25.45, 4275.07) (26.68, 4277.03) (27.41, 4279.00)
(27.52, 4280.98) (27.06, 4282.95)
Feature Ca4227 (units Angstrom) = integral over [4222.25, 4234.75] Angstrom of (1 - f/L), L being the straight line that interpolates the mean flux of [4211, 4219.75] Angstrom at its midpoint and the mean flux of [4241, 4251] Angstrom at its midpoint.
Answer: 1.7 Angstrom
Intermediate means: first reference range 27.8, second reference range 28.8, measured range 24.3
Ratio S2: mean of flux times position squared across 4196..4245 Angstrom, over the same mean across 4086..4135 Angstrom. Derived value 1.08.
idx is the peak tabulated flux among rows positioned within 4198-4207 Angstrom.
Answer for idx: 26.69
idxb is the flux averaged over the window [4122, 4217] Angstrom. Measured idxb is 25.1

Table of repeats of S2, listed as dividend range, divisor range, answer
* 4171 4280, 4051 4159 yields 1.10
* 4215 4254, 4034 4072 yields 1.12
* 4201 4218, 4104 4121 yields 1.06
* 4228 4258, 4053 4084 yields 1.17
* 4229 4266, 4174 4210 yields 1.13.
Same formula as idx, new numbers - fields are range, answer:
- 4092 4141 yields 27.63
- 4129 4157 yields 25.7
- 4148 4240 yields 28.65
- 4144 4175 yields 26.76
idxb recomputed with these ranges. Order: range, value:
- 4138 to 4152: 24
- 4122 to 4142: 25.2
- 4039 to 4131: 25.8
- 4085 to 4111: 25.5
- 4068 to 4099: 25.9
